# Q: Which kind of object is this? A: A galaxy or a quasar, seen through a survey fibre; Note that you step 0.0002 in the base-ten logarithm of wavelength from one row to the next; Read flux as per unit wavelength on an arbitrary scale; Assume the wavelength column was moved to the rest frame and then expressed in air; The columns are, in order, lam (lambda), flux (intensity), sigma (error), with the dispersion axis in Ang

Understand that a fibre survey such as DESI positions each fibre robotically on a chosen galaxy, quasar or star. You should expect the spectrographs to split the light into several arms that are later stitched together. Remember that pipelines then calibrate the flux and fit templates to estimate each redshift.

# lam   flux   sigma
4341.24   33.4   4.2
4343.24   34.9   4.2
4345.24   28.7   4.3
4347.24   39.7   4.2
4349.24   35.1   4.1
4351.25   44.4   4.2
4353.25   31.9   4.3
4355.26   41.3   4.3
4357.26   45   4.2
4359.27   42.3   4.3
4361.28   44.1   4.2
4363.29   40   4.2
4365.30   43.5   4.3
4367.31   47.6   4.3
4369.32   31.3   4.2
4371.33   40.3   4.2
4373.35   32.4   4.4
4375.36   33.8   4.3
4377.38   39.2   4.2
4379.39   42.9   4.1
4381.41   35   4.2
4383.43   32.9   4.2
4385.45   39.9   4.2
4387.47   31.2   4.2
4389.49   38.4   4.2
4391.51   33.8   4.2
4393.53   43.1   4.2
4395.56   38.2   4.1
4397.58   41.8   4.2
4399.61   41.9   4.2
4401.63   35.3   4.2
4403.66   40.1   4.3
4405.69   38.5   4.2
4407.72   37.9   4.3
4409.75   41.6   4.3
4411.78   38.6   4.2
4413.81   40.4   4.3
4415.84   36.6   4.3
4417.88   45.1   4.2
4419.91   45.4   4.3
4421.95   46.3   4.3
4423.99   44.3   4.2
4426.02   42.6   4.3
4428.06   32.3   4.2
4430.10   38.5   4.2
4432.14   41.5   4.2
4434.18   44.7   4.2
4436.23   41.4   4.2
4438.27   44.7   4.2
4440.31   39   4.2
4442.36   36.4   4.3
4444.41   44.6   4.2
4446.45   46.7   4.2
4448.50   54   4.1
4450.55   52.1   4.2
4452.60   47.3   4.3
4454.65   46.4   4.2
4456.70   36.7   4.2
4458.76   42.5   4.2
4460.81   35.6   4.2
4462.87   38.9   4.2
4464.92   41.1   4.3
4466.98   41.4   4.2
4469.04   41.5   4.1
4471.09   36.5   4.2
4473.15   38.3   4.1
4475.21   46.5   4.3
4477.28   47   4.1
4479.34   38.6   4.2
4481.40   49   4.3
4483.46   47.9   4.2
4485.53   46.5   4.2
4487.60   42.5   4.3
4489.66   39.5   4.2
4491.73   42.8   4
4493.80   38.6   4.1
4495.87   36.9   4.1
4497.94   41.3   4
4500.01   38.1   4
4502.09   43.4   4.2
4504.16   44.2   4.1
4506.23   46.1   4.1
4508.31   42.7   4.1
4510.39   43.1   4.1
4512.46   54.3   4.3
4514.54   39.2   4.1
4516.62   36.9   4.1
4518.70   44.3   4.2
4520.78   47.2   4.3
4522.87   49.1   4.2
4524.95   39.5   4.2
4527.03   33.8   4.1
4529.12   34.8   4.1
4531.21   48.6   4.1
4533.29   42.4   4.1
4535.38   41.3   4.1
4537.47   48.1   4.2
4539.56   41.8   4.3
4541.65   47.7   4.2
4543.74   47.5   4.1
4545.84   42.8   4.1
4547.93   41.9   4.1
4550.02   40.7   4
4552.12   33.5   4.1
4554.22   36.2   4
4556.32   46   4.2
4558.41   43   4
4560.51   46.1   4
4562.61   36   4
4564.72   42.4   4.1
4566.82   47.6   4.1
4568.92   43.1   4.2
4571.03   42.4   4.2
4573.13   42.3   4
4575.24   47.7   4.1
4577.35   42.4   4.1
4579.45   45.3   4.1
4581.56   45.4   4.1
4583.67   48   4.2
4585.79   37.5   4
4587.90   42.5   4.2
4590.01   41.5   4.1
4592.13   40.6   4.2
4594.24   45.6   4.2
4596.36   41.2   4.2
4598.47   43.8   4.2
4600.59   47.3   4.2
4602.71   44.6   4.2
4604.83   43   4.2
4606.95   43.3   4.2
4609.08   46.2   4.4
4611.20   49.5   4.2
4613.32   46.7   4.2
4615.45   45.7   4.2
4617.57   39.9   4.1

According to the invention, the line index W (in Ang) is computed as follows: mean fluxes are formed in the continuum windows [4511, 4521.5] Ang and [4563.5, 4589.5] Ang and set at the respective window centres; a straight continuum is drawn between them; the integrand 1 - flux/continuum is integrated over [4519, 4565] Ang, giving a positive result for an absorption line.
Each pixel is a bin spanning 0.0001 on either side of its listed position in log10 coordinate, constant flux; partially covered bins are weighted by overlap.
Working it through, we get 1.8 Ang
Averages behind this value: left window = 44.3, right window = 43.8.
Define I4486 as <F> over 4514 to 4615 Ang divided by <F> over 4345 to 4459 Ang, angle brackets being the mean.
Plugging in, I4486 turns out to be 1.07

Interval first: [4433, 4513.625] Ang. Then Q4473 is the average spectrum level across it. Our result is 43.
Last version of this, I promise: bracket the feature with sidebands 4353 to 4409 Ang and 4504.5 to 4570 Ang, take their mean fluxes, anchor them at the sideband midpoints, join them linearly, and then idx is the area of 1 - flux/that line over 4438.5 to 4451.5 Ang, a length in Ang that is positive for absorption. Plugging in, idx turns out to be -1.6 Ang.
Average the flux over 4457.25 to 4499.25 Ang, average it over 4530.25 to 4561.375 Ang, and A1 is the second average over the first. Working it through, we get 1.0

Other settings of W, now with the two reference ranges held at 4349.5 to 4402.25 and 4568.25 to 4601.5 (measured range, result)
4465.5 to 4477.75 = -0.2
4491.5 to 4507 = 0.1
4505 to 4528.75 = -0.6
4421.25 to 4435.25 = -0.5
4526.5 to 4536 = 0.4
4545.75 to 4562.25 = 0.7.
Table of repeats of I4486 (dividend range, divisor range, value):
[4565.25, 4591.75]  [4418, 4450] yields 1.02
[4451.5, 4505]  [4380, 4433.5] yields 1.06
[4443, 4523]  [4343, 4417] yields 1.12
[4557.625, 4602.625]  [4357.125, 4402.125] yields 1.12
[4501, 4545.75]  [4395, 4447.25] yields 1.06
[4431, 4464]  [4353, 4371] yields 1.05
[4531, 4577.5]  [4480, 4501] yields 1.02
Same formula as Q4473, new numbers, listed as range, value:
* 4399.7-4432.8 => 40.4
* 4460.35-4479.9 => 40.7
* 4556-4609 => 43.6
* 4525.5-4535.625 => 40.1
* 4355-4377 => 40.1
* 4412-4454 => 43.1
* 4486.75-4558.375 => 42.3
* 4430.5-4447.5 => 42.2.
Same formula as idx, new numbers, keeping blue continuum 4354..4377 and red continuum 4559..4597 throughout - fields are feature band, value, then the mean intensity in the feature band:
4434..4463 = -1.57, 43.5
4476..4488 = -1.05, 45.4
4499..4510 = -0.21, 42.9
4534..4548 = -0.63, 44.6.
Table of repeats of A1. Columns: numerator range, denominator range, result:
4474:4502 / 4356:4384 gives 1.08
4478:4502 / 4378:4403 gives 1.11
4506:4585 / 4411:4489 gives 1.01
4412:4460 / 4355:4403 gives 1.10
